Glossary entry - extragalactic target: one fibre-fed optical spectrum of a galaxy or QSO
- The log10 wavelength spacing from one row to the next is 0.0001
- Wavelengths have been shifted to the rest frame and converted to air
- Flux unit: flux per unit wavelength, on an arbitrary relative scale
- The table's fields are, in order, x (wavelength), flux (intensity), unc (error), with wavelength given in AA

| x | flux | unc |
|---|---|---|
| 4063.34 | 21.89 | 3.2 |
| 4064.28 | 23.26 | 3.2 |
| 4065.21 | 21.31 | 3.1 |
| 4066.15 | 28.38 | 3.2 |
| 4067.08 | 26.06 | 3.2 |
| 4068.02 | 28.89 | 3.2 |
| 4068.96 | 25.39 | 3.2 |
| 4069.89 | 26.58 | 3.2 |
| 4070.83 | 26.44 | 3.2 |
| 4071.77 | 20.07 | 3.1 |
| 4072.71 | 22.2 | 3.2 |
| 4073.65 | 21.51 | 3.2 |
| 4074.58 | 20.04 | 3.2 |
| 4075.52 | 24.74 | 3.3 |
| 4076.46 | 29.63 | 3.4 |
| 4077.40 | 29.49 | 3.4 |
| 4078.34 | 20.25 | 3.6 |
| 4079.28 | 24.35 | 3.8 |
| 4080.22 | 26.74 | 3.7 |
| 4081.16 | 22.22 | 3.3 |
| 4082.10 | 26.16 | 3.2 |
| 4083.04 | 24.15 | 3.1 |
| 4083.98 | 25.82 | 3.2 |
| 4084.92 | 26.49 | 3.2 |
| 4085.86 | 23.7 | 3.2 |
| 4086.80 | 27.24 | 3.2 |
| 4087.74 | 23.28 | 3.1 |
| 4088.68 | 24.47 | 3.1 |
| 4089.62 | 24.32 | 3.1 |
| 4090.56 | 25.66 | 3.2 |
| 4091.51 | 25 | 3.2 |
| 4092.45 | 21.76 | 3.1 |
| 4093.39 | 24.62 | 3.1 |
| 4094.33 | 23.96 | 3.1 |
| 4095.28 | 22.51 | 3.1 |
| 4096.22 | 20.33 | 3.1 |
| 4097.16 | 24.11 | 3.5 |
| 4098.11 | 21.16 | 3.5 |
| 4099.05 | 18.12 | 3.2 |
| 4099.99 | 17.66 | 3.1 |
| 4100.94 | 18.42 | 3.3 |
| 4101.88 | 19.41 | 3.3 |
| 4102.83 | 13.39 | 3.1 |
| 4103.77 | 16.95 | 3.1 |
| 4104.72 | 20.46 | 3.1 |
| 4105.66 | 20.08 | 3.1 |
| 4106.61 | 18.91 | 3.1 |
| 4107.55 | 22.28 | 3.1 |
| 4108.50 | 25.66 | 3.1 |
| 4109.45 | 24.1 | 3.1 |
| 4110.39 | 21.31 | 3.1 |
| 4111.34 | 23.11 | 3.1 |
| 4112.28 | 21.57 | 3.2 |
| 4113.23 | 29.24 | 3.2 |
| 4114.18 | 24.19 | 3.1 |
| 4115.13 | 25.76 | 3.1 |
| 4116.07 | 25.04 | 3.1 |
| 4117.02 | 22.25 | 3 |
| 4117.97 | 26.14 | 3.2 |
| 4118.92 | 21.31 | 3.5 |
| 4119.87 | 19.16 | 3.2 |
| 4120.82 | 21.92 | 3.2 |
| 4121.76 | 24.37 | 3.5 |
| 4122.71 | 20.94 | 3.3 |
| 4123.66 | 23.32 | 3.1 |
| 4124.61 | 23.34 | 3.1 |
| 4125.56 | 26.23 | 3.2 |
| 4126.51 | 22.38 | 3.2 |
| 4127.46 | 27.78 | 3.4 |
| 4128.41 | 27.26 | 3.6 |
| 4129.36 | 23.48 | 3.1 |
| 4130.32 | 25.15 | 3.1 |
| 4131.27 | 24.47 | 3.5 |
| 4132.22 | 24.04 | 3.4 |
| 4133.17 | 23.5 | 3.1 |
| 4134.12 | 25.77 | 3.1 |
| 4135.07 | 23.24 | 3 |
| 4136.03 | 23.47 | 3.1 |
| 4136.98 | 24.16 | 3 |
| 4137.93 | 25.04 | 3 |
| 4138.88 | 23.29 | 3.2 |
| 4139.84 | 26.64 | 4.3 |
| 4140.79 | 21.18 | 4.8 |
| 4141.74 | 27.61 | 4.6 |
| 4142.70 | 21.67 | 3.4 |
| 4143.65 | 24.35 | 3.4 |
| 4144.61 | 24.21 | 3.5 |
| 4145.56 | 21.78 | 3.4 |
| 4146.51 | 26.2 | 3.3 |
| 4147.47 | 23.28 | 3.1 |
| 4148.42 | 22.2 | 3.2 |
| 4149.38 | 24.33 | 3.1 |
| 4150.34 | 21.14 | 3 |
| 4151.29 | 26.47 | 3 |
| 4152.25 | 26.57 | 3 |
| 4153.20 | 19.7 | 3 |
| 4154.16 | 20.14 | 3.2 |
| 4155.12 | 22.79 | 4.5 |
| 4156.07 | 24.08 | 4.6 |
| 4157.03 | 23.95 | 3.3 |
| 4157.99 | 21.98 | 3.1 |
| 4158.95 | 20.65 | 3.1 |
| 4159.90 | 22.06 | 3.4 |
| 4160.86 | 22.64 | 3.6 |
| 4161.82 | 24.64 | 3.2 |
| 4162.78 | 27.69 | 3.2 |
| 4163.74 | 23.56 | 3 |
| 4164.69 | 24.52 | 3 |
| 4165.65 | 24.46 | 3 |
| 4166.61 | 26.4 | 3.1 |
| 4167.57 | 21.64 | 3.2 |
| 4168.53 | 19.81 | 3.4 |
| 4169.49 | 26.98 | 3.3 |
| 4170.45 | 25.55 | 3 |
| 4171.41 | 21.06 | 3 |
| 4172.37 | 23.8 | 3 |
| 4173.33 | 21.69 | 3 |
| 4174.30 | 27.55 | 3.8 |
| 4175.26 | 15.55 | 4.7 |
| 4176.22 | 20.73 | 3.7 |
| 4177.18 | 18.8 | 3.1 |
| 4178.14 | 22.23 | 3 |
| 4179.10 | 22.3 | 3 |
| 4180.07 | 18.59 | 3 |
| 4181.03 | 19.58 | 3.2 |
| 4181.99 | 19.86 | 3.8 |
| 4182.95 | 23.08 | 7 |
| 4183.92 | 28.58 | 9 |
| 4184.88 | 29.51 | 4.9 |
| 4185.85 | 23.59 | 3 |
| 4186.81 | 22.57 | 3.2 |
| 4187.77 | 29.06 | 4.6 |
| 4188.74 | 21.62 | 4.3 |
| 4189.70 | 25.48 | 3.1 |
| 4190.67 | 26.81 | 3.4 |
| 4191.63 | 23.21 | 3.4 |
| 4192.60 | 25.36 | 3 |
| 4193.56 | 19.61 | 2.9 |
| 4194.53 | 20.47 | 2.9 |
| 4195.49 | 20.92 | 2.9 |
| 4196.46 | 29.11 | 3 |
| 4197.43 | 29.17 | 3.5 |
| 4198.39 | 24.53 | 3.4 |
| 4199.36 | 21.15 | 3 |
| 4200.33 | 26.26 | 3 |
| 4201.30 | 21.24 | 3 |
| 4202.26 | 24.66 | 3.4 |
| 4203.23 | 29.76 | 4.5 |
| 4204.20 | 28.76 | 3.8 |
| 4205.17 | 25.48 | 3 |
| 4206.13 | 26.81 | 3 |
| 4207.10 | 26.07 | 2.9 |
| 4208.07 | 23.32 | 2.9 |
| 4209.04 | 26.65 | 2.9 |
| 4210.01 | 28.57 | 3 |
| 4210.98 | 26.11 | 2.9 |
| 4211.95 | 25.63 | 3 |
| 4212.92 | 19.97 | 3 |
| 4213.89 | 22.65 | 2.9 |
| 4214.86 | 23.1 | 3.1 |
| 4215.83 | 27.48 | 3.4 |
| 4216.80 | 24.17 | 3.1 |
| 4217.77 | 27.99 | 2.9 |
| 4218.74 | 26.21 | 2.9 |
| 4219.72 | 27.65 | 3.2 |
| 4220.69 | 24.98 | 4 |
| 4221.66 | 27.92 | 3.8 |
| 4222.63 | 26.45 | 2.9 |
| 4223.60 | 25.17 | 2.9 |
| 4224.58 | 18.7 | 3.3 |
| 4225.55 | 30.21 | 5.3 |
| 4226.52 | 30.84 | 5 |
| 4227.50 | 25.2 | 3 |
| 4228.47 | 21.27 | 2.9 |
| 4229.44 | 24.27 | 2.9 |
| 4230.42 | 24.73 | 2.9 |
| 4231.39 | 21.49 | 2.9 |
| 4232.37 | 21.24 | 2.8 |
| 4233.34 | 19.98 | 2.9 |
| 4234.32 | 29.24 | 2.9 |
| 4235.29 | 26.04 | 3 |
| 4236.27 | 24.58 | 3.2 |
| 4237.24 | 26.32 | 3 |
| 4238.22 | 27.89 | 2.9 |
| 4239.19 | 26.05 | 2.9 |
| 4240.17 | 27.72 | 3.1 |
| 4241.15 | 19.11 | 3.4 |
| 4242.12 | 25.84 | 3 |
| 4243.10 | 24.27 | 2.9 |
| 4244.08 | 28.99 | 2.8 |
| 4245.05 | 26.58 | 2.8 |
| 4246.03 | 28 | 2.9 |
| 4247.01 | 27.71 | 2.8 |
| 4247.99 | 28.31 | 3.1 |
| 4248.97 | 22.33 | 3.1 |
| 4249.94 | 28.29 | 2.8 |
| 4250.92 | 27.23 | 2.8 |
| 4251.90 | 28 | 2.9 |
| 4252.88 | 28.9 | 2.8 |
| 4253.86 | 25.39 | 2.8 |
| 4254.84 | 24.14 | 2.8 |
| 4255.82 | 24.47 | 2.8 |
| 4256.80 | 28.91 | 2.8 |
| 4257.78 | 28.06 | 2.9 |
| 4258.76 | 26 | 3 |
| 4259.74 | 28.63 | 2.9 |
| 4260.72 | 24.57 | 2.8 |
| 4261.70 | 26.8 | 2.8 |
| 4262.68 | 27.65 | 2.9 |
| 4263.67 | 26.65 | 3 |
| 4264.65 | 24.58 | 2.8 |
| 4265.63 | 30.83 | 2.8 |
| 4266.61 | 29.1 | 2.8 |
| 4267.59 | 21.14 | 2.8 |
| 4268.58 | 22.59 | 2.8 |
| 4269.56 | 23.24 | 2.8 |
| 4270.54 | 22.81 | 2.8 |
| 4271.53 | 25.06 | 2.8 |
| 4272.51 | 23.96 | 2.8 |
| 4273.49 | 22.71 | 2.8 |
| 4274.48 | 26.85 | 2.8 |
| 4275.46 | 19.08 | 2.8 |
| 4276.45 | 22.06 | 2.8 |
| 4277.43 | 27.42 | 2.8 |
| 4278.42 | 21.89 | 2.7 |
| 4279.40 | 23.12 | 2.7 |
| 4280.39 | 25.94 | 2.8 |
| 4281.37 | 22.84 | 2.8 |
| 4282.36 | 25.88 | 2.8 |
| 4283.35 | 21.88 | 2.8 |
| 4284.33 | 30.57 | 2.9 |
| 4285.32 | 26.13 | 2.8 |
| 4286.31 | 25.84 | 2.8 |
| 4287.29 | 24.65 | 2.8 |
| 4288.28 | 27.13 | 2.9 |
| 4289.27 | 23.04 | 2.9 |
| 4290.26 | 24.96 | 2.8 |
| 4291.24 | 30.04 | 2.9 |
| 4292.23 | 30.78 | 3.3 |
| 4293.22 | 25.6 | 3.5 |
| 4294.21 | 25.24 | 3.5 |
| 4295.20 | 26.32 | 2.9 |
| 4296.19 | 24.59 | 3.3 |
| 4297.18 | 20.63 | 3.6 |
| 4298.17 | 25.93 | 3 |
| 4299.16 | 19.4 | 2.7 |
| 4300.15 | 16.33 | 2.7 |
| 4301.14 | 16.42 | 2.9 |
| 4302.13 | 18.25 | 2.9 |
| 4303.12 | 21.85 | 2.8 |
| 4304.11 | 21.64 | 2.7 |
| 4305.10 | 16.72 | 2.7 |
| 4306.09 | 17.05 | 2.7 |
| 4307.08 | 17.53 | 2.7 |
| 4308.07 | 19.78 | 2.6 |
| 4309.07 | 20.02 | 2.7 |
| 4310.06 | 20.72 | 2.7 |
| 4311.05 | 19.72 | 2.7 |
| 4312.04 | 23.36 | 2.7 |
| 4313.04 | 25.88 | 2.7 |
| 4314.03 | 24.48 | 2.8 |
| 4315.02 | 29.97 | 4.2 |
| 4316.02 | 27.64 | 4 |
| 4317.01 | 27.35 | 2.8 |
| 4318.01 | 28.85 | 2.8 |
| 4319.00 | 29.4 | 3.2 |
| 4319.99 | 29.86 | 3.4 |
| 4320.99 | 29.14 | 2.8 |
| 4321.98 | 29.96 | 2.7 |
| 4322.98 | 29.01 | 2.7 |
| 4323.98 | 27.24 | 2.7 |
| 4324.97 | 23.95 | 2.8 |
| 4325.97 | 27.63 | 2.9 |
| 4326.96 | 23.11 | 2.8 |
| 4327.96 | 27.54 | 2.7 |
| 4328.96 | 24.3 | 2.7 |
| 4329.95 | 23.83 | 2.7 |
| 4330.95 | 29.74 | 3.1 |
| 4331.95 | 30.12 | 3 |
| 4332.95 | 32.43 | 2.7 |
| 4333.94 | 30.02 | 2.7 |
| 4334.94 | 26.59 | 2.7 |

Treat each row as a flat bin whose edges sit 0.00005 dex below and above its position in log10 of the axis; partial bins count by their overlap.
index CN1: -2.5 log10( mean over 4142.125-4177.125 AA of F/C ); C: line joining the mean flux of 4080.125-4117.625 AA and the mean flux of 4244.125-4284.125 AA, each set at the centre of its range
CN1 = 0.03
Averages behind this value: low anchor 22.8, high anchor 25.6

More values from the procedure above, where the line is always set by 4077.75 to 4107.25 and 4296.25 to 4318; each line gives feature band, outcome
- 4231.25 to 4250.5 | -0.169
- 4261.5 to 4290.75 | -0.143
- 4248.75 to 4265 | -0.214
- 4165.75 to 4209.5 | -0.087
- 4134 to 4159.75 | -0.063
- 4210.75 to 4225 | -0.138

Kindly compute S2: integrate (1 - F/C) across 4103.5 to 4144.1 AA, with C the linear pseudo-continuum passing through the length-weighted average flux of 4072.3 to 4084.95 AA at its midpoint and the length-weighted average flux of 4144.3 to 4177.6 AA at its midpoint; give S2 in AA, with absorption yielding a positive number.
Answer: 0.3 AA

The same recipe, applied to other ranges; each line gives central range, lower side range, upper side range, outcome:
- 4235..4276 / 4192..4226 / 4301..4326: -1.9 AA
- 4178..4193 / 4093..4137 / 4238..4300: 0.1 AA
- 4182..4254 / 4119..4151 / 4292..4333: -3.9 AA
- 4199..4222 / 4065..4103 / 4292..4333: -1.4 AA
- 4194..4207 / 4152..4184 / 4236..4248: -0.6 AA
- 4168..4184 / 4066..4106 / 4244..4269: 2.0 AA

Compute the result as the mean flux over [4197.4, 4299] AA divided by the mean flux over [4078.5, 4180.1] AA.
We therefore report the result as 1.1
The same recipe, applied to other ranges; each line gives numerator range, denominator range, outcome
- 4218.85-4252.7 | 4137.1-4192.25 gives 1.10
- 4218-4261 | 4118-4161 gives 1.10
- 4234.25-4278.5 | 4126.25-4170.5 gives 1.08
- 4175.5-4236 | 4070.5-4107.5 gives 1.08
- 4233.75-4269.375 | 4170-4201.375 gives 1.13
